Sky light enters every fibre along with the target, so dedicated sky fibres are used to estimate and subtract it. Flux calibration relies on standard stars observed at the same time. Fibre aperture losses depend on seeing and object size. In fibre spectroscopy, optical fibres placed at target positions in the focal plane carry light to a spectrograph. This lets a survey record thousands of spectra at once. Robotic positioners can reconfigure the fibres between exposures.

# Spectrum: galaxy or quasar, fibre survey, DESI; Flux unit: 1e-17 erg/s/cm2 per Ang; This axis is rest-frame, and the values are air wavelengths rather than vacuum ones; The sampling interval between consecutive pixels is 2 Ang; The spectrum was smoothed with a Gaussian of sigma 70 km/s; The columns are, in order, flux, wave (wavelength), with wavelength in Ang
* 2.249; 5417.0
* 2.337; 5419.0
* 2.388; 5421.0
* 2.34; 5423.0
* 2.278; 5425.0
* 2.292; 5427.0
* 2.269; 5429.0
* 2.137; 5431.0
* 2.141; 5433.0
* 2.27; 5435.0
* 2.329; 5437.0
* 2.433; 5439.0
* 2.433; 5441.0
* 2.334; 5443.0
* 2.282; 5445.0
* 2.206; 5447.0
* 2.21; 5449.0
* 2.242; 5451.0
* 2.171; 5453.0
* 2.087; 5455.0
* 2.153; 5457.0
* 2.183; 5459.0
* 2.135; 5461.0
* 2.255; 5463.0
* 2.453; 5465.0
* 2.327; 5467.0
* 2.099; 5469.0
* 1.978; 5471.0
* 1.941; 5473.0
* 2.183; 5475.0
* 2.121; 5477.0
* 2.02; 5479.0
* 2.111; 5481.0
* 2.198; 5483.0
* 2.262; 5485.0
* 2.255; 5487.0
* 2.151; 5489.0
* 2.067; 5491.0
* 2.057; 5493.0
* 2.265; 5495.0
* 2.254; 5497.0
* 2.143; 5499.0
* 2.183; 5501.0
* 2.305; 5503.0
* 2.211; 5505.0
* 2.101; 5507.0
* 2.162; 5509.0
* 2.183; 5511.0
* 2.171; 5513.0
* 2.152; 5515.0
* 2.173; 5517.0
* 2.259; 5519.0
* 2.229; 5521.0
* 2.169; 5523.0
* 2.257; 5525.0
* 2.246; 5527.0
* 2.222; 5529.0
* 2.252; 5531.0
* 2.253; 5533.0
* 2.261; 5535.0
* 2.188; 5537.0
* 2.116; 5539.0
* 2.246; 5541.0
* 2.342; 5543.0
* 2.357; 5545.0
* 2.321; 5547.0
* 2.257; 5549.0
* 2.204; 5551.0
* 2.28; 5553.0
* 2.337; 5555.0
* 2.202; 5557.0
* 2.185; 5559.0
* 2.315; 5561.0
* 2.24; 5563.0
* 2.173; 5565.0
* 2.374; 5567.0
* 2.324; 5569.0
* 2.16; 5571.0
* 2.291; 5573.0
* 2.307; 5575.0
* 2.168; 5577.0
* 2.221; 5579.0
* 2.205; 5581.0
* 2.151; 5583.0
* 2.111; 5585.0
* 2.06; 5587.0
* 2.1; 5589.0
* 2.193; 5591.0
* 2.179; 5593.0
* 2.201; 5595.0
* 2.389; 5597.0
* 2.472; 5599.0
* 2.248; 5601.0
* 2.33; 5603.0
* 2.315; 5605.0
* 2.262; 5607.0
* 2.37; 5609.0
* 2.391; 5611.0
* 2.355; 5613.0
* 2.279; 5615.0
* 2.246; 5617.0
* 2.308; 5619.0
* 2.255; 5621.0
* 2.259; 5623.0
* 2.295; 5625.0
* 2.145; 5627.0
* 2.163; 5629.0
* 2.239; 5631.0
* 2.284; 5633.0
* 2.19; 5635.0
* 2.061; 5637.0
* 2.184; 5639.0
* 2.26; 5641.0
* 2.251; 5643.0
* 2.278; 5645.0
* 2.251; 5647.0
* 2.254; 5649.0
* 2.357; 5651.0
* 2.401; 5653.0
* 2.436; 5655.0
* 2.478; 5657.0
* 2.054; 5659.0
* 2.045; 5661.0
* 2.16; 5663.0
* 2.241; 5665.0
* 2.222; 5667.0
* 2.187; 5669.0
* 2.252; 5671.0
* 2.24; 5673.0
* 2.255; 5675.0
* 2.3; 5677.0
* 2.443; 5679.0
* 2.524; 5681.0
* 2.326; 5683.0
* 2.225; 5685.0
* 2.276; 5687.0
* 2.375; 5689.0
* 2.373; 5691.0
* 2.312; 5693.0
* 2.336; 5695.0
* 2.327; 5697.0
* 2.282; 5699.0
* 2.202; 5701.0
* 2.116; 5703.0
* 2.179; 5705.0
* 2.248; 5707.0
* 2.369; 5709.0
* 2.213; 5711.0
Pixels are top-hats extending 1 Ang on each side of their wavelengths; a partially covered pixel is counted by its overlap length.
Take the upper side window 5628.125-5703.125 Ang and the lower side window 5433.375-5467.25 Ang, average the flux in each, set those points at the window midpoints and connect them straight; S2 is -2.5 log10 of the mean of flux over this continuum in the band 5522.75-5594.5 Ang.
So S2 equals 0.02 mag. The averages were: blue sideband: 2.26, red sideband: 2.27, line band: 2.23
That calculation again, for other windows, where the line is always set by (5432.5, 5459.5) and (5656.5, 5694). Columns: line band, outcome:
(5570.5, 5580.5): 0.02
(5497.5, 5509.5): 0.03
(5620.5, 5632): 0.02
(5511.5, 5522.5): 0.03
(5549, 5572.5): 0.00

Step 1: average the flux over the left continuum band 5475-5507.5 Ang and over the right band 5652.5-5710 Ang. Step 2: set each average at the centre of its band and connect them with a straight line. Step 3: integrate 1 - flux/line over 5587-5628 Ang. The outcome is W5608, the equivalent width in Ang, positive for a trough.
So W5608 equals -0.66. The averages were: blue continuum 2.17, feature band 2.27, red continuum 2.28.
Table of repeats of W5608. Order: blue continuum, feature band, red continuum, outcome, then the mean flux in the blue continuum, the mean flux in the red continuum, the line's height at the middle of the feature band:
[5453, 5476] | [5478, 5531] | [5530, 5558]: 0.60 Ang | 2.16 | 2.26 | 2.21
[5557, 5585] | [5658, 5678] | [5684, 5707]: 0.60 Ang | 2.23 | 2.27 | 2.26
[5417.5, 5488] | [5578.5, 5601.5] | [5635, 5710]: 0.45 Ang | 2.22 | 2.27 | 2.25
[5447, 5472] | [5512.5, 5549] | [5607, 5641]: -0.29 Ang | 2.19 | 2.25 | 2.22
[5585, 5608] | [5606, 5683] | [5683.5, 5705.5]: -0.30 Ang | 2.24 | 2.28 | 2.26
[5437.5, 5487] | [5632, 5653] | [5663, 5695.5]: 0.36 Ang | 2.2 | 2.3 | 2.28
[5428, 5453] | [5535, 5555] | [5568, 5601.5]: -0.23 Ang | 2.27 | 2.22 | 2.24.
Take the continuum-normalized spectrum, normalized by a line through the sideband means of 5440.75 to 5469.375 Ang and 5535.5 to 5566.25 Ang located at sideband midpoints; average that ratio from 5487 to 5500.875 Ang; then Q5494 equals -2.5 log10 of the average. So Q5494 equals 0.04 mag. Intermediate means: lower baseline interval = 2.24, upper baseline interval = 2.25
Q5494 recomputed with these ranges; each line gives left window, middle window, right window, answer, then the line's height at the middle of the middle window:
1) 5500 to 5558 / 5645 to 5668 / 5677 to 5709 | 0.01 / 2.29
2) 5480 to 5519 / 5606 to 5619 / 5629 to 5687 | -0.04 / 2.24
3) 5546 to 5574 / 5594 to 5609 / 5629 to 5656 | -0.03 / 2.26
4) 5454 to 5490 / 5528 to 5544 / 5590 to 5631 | -0.01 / 2.22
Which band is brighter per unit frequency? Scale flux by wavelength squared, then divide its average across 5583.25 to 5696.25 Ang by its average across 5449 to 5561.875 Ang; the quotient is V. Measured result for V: 1.1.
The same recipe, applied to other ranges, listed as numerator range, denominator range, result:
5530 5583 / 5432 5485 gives 1.06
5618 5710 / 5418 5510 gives 1.10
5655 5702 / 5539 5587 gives 1.06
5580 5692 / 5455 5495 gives 1.11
